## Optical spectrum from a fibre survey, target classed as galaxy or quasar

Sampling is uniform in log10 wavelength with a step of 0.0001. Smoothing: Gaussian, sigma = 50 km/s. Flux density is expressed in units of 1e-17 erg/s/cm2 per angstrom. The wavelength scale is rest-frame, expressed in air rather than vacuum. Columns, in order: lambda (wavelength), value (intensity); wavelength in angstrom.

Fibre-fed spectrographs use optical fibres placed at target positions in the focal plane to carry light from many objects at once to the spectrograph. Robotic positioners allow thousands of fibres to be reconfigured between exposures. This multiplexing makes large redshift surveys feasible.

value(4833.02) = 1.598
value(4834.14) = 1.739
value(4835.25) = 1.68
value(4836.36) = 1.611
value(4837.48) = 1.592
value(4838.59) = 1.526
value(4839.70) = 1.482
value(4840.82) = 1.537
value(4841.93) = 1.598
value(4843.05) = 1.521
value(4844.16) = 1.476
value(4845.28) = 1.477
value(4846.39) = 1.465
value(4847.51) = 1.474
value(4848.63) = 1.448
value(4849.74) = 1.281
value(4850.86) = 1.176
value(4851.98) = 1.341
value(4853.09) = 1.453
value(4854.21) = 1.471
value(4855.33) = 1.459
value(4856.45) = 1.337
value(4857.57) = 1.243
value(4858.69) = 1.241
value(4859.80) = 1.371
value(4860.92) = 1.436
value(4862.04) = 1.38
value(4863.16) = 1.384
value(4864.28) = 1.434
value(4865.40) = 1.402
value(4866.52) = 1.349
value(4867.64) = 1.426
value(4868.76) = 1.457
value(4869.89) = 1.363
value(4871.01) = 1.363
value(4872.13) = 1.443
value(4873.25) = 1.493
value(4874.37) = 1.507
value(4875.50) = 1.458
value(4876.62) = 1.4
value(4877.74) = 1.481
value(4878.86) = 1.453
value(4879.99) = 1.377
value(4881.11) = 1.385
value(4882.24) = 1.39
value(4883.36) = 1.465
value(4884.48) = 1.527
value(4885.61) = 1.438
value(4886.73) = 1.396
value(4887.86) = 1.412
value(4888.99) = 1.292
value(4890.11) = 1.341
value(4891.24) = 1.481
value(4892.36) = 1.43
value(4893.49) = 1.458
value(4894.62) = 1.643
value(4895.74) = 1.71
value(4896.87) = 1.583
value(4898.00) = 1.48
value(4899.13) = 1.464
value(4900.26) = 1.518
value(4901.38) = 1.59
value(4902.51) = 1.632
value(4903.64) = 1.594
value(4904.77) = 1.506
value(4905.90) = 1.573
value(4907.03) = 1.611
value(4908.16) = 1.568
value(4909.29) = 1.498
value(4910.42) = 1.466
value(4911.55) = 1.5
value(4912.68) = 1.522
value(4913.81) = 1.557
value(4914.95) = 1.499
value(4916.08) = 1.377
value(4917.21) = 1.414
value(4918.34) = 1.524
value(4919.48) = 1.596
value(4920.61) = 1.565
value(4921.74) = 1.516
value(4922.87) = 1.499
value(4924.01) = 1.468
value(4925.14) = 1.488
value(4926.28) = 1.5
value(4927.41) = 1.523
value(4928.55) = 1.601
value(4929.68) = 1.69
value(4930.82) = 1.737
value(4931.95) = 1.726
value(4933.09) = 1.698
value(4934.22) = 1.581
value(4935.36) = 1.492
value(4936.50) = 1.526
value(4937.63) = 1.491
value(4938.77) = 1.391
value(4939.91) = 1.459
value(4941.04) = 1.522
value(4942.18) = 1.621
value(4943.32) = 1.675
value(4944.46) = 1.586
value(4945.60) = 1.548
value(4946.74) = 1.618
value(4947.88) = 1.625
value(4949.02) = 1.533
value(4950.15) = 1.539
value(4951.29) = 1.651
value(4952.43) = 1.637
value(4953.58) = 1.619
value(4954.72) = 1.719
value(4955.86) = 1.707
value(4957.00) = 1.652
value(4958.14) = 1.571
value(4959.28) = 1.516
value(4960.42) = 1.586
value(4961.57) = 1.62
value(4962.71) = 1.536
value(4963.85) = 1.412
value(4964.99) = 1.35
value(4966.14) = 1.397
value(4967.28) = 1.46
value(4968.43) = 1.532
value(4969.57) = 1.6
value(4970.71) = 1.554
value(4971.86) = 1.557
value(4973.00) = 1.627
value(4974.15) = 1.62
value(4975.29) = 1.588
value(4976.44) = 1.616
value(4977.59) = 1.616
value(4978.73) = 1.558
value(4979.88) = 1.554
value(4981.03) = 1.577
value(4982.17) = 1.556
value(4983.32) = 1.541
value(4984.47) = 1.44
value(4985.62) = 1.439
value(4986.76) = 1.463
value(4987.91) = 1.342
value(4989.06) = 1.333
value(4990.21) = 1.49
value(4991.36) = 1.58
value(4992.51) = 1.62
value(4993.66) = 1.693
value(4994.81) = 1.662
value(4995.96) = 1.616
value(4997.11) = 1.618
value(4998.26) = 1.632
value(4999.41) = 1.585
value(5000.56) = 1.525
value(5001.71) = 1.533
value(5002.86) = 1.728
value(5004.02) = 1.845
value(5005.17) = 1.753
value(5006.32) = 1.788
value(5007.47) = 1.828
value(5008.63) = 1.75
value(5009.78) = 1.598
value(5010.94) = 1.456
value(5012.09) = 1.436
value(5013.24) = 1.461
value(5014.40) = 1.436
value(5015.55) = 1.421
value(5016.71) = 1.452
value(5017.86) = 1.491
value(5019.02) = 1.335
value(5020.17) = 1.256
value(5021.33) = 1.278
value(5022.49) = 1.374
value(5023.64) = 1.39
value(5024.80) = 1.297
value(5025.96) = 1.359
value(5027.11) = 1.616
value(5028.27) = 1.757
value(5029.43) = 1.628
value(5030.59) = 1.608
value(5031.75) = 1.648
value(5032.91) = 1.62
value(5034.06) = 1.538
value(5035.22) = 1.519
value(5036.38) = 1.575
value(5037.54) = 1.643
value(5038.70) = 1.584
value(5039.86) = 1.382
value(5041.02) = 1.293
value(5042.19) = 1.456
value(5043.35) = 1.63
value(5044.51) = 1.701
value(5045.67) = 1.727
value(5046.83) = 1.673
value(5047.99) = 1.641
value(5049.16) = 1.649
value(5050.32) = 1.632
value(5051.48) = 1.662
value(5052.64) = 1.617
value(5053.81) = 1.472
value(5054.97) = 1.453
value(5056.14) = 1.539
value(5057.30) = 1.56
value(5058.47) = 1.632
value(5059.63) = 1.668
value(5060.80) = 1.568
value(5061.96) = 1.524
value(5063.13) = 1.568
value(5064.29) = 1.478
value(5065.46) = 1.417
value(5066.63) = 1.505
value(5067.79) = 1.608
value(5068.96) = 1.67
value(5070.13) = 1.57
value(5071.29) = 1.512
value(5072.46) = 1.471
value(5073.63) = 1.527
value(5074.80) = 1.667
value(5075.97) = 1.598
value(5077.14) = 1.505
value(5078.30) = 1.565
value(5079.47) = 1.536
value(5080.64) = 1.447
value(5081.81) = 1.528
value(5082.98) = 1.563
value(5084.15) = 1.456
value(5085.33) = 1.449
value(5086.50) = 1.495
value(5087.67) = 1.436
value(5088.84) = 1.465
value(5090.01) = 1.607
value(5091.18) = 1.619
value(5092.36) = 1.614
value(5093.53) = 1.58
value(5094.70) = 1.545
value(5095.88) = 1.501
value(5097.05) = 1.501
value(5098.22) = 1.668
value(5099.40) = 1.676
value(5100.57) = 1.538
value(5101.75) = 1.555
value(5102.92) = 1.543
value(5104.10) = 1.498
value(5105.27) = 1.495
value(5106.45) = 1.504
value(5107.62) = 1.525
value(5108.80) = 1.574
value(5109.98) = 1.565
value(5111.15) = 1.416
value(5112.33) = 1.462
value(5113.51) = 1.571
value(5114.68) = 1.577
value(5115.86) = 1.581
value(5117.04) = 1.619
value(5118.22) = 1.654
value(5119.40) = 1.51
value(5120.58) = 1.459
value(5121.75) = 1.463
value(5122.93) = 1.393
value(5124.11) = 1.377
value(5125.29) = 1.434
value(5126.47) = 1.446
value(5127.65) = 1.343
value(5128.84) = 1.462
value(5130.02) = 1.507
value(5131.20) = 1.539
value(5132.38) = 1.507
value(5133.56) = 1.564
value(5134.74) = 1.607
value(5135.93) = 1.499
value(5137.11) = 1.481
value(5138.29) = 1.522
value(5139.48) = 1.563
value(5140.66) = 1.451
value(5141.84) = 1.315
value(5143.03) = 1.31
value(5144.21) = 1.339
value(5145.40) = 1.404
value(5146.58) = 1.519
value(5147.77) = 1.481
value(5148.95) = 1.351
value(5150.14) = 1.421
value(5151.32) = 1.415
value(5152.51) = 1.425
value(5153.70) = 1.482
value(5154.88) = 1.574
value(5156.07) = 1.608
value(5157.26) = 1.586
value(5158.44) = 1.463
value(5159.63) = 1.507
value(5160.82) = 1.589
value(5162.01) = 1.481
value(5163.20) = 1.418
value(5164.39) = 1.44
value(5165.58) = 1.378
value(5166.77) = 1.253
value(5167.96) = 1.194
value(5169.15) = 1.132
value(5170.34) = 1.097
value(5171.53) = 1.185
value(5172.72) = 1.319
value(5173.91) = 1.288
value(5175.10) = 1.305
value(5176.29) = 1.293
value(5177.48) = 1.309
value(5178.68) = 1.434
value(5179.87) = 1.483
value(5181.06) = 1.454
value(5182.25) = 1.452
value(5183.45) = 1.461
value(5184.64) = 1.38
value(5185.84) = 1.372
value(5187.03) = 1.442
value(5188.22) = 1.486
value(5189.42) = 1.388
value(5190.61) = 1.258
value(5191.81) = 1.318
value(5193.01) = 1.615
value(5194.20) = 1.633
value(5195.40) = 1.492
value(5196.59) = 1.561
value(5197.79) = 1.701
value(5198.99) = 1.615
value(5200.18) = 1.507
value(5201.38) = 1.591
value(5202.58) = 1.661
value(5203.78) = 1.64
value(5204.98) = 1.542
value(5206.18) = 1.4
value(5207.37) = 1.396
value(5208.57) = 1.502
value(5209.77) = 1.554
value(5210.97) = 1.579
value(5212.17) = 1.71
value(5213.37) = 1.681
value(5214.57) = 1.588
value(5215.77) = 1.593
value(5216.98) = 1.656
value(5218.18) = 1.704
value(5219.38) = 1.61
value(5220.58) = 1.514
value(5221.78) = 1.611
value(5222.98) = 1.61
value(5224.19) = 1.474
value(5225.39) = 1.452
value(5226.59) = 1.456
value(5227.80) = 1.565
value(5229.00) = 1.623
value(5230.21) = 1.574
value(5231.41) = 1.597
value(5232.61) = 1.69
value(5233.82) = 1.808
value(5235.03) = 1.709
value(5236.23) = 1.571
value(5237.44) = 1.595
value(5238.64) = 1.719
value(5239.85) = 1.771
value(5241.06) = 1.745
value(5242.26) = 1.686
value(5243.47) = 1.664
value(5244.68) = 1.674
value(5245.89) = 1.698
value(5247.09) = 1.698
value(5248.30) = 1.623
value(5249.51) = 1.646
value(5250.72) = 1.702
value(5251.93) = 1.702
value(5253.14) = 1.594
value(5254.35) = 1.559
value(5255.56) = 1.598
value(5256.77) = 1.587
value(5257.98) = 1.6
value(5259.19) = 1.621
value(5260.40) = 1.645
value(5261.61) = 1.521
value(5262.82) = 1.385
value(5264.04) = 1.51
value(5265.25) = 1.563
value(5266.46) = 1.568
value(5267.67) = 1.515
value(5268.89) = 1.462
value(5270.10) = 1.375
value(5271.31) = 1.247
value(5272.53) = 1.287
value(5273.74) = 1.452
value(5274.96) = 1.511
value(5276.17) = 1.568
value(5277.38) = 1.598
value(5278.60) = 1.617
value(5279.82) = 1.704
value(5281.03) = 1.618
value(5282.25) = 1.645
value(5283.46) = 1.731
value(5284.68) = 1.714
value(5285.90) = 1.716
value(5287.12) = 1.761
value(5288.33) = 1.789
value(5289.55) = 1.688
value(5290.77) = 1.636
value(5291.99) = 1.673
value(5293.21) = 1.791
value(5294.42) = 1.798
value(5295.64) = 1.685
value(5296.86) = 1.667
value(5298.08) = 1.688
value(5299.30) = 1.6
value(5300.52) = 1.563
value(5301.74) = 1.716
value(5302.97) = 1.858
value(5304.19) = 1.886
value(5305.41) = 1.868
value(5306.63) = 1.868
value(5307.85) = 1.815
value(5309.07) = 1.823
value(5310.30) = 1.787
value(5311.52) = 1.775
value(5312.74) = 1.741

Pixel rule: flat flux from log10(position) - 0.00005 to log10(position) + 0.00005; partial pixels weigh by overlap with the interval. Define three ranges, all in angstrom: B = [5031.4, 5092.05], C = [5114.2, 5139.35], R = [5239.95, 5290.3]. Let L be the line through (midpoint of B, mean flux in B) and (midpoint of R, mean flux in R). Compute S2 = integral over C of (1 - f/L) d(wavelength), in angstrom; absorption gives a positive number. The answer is 1.1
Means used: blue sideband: 1.55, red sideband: 1.6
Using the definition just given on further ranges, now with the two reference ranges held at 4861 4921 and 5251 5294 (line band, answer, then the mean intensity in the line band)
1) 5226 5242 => -0.72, 1.65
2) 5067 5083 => -0.25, 1.55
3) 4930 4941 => -0.59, 1.57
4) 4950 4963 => -1.07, 1.62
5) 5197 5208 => 0.05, 1.56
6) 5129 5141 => 0.19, 1.52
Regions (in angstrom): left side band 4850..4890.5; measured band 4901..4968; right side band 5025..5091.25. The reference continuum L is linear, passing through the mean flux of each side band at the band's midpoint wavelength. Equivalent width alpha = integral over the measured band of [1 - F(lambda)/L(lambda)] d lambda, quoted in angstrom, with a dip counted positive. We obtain -4.7 angstrom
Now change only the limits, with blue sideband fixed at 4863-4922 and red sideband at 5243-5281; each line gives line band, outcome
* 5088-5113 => -0.3 angstrom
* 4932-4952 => -1.0 angstrom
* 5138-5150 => 0.9 angstrom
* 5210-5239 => -1.0 angstrom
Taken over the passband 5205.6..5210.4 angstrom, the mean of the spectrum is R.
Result 1.47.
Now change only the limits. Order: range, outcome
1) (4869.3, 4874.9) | 1.43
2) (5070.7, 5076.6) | 1.55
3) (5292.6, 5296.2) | 1.76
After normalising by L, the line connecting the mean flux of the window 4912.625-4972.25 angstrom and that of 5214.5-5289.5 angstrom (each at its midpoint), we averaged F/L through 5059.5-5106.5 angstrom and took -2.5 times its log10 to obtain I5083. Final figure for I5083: 0.02 mag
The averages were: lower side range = 1.55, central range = 1.54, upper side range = 1.6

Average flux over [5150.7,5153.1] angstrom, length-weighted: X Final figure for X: 1.42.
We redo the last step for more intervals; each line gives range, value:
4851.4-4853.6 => 1.4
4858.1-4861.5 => 1.35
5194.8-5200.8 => 1.58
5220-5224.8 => 1.55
